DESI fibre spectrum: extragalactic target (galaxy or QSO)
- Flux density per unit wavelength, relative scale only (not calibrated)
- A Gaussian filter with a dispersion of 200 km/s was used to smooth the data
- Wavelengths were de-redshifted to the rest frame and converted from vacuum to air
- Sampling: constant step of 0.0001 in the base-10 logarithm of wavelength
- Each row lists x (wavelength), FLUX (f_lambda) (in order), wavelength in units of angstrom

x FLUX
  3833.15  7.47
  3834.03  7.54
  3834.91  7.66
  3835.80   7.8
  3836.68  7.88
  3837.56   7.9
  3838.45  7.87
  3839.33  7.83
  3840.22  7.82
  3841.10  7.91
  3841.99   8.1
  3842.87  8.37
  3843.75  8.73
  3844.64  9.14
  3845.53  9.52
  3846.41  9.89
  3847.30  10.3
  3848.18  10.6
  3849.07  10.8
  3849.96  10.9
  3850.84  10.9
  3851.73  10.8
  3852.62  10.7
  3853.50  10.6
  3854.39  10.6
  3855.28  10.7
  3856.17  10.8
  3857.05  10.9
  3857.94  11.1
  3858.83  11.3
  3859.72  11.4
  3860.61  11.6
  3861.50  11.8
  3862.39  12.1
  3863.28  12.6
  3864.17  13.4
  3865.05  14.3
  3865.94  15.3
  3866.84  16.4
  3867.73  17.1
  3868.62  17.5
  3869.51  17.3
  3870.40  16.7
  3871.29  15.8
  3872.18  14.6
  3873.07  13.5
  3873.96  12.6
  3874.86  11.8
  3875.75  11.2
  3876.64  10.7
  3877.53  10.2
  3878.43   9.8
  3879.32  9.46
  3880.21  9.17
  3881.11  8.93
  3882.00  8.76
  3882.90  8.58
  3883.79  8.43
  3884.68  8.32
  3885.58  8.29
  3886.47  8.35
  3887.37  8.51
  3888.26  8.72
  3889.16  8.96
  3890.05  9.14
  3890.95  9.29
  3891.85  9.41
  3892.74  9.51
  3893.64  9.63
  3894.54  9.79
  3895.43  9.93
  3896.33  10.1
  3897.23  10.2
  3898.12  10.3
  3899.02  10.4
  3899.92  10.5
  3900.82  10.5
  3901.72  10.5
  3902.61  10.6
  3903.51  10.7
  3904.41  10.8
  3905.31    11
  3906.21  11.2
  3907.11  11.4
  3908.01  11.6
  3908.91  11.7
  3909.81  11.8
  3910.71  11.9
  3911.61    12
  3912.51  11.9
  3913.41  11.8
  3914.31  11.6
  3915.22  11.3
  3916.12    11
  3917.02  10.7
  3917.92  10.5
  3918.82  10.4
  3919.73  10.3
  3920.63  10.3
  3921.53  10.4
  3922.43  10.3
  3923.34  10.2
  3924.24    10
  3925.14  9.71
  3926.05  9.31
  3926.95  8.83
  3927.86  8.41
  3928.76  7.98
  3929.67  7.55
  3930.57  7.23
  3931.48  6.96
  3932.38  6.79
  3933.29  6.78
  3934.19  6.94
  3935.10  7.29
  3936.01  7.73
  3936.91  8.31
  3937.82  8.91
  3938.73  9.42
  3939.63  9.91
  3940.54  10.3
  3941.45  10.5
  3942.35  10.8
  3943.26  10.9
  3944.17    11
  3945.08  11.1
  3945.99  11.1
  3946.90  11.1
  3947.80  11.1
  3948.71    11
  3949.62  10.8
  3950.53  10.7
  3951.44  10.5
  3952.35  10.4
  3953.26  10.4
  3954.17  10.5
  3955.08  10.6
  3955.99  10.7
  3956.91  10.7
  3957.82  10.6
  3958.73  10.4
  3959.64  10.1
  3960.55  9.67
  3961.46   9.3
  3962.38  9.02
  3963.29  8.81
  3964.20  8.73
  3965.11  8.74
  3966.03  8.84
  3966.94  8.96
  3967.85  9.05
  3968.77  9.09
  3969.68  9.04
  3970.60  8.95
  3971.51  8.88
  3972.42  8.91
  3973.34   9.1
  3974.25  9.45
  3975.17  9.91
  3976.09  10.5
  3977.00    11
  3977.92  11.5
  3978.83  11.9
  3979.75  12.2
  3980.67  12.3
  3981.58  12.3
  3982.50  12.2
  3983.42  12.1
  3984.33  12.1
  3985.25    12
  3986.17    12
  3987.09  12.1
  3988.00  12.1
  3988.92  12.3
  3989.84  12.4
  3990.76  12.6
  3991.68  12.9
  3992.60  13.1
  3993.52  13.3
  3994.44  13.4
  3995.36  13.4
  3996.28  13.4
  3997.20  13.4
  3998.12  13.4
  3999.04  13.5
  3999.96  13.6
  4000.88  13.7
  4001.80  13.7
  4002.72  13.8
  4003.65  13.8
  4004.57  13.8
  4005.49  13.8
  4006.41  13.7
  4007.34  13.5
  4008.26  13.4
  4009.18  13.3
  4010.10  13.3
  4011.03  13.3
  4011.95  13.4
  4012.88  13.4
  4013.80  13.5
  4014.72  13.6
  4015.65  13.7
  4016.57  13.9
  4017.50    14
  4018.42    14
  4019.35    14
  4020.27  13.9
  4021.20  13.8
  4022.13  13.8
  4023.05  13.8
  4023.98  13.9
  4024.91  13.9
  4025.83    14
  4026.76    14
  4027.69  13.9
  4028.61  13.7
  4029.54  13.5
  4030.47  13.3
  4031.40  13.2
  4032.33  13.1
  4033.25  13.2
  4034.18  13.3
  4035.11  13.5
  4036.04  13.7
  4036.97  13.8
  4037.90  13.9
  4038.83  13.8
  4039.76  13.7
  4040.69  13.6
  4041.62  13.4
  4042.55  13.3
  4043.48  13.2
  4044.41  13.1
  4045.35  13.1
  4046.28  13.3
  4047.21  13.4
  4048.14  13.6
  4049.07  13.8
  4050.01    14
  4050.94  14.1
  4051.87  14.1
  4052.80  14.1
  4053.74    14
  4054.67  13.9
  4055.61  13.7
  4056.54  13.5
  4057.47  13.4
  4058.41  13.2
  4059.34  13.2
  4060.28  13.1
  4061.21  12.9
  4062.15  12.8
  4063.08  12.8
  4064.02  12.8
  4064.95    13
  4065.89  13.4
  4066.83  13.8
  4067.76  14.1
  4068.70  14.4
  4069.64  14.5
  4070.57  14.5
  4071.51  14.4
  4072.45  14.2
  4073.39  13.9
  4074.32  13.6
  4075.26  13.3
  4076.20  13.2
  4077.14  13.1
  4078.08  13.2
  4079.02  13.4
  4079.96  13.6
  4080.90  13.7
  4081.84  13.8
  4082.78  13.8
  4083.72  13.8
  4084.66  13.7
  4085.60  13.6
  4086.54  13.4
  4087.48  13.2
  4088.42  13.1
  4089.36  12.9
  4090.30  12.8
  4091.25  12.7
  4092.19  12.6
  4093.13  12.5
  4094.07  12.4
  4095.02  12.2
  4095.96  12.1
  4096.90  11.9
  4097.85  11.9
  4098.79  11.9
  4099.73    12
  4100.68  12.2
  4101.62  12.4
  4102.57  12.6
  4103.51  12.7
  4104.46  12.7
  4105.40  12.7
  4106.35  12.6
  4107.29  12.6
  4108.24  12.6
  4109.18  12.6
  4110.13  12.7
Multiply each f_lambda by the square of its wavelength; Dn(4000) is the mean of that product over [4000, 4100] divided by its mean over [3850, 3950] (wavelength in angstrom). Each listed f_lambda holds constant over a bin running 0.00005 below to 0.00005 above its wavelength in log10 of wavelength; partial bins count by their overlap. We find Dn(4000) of 1.4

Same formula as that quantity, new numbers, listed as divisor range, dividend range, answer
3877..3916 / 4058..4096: 1.44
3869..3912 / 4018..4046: 1.37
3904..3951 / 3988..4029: 1.40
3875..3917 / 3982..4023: 1.37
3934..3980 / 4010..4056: 1.43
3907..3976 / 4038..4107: 1.44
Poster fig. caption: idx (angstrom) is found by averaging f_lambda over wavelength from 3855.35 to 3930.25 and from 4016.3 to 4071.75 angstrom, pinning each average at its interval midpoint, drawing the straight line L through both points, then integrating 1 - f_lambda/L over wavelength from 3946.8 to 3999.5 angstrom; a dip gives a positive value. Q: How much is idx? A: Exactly 6.0 angstrom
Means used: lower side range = 11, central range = 11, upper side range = 13.6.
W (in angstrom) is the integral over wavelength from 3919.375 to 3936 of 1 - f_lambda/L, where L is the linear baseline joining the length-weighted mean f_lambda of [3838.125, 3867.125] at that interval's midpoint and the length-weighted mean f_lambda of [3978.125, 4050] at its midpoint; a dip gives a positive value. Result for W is 4.6 angstrom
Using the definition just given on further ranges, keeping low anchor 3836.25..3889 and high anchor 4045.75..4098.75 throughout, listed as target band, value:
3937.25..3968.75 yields 4.9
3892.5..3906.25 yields 1.2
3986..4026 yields -2.6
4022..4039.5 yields -1.0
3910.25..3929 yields 1.8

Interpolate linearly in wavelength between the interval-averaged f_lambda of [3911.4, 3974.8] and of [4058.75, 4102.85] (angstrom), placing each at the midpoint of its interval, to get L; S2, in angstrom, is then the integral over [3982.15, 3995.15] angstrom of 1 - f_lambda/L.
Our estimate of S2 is -2.0 angstrom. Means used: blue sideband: 9.71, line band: 12.5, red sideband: 13.2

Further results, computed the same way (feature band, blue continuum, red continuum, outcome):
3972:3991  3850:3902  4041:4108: 1.3 angstrom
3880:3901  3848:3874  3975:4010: 5.8 angstrom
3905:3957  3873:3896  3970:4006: 3.1 angstrom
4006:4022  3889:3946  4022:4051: -0.9 angstrom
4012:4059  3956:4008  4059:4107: -5.0 angstrom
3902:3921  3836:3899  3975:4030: 0.6 angstrom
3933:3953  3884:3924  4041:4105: 2.1 angstrom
